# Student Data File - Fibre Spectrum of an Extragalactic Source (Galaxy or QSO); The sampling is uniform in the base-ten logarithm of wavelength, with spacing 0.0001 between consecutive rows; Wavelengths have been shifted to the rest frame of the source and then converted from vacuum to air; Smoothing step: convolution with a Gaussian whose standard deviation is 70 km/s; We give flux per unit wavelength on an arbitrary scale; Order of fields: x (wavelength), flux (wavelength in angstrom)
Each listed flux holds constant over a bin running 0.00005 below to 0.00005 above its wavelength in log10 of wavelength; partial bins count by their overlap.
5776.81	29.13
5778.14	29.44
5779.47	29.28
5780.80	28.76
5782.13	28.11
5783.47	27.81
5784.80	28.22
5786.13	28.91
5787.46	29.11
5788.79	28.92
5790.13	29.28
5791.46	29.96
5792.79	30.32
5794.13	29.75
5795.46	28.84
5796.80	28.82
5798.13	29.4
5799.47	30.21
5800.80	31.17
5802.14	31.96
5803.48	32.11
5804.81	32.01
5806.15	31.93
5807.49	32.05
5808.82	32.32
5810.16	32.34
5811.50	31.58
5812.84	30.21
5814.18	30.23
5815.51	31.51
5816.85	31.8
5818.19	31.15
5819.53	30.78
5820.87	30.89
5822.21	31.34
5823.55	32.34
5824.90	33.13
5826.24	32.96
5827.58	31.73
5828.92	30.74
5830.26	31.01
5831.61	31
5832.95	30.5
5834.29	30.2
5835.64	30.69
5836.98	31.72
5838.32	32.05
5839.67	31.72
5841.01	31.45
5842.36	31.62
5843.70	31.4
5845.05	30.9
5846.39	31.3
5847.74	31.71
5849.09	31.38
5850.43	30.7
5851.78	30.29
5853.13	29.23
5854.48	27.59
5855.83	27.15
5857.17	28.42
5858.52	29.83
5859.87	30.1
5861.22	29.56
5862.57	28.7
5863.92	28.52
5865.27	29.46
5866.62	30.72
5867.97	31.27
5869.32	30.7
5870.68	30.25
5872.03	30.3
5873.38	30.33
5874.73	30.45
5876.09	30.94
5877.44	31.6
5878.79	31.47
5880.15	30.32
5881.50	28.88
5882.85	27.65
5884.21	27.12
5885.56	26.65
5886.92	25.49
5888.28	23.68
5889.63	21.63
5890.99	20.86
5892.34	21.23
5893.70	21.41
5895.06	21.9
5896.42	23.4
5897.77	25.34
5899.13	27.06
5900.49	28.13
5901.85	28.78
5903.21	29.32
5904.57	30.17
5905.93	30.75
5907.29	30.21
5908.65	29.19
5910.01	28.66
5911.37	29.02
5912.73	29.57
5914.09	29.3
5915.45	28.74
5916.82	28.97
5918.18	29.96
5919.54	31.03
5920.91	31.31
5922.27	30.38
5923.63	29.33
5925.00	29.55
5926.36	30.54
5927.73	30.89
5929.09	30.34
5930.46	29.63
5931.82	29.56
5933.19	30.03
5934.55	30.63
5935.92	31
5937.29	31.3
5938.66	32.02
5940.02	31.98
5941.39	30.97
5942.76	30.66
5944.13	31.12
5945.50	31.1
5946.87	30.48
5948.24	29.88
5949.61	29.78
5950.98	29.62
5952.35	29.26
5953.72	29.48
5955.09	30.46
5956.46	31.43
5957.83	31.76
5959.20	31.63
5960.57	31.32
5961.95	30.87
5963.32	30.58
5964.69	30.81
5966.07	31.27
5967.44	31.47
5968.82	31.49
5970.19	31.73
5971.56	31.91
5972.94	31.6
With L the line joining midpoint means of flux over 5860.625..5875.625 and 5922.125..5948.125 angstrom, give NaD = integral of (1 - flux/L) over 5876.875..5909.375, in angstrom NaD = 3.8 angstrom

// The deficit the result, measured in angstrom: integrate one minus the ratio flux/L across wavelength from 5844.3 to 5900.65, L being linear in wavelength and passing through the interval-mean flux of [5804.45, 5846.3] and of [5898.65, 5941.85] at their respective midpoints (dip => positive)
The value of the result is 4.7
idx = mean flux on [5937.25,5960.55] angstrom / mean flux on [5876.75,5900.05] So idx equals 1.20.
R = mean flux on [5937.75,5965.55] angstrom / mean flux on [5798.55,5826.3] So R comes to 1.0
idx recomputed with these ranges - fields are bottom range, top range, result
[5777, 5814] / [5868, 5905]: 0.91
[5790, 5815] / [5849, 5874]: 0.96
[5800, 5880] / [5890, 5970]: 0.95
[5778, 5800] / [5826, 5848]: 1.08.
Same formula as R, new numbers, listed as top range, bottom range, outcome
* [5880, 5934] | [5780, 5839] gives 0.91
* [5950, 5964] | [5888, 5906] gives 1.22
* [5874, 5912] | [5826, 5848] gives 0.87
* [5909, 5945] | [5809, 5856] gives 0.97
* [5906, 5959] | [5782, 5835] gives 0.99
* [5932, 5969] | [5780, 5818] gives 1.02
